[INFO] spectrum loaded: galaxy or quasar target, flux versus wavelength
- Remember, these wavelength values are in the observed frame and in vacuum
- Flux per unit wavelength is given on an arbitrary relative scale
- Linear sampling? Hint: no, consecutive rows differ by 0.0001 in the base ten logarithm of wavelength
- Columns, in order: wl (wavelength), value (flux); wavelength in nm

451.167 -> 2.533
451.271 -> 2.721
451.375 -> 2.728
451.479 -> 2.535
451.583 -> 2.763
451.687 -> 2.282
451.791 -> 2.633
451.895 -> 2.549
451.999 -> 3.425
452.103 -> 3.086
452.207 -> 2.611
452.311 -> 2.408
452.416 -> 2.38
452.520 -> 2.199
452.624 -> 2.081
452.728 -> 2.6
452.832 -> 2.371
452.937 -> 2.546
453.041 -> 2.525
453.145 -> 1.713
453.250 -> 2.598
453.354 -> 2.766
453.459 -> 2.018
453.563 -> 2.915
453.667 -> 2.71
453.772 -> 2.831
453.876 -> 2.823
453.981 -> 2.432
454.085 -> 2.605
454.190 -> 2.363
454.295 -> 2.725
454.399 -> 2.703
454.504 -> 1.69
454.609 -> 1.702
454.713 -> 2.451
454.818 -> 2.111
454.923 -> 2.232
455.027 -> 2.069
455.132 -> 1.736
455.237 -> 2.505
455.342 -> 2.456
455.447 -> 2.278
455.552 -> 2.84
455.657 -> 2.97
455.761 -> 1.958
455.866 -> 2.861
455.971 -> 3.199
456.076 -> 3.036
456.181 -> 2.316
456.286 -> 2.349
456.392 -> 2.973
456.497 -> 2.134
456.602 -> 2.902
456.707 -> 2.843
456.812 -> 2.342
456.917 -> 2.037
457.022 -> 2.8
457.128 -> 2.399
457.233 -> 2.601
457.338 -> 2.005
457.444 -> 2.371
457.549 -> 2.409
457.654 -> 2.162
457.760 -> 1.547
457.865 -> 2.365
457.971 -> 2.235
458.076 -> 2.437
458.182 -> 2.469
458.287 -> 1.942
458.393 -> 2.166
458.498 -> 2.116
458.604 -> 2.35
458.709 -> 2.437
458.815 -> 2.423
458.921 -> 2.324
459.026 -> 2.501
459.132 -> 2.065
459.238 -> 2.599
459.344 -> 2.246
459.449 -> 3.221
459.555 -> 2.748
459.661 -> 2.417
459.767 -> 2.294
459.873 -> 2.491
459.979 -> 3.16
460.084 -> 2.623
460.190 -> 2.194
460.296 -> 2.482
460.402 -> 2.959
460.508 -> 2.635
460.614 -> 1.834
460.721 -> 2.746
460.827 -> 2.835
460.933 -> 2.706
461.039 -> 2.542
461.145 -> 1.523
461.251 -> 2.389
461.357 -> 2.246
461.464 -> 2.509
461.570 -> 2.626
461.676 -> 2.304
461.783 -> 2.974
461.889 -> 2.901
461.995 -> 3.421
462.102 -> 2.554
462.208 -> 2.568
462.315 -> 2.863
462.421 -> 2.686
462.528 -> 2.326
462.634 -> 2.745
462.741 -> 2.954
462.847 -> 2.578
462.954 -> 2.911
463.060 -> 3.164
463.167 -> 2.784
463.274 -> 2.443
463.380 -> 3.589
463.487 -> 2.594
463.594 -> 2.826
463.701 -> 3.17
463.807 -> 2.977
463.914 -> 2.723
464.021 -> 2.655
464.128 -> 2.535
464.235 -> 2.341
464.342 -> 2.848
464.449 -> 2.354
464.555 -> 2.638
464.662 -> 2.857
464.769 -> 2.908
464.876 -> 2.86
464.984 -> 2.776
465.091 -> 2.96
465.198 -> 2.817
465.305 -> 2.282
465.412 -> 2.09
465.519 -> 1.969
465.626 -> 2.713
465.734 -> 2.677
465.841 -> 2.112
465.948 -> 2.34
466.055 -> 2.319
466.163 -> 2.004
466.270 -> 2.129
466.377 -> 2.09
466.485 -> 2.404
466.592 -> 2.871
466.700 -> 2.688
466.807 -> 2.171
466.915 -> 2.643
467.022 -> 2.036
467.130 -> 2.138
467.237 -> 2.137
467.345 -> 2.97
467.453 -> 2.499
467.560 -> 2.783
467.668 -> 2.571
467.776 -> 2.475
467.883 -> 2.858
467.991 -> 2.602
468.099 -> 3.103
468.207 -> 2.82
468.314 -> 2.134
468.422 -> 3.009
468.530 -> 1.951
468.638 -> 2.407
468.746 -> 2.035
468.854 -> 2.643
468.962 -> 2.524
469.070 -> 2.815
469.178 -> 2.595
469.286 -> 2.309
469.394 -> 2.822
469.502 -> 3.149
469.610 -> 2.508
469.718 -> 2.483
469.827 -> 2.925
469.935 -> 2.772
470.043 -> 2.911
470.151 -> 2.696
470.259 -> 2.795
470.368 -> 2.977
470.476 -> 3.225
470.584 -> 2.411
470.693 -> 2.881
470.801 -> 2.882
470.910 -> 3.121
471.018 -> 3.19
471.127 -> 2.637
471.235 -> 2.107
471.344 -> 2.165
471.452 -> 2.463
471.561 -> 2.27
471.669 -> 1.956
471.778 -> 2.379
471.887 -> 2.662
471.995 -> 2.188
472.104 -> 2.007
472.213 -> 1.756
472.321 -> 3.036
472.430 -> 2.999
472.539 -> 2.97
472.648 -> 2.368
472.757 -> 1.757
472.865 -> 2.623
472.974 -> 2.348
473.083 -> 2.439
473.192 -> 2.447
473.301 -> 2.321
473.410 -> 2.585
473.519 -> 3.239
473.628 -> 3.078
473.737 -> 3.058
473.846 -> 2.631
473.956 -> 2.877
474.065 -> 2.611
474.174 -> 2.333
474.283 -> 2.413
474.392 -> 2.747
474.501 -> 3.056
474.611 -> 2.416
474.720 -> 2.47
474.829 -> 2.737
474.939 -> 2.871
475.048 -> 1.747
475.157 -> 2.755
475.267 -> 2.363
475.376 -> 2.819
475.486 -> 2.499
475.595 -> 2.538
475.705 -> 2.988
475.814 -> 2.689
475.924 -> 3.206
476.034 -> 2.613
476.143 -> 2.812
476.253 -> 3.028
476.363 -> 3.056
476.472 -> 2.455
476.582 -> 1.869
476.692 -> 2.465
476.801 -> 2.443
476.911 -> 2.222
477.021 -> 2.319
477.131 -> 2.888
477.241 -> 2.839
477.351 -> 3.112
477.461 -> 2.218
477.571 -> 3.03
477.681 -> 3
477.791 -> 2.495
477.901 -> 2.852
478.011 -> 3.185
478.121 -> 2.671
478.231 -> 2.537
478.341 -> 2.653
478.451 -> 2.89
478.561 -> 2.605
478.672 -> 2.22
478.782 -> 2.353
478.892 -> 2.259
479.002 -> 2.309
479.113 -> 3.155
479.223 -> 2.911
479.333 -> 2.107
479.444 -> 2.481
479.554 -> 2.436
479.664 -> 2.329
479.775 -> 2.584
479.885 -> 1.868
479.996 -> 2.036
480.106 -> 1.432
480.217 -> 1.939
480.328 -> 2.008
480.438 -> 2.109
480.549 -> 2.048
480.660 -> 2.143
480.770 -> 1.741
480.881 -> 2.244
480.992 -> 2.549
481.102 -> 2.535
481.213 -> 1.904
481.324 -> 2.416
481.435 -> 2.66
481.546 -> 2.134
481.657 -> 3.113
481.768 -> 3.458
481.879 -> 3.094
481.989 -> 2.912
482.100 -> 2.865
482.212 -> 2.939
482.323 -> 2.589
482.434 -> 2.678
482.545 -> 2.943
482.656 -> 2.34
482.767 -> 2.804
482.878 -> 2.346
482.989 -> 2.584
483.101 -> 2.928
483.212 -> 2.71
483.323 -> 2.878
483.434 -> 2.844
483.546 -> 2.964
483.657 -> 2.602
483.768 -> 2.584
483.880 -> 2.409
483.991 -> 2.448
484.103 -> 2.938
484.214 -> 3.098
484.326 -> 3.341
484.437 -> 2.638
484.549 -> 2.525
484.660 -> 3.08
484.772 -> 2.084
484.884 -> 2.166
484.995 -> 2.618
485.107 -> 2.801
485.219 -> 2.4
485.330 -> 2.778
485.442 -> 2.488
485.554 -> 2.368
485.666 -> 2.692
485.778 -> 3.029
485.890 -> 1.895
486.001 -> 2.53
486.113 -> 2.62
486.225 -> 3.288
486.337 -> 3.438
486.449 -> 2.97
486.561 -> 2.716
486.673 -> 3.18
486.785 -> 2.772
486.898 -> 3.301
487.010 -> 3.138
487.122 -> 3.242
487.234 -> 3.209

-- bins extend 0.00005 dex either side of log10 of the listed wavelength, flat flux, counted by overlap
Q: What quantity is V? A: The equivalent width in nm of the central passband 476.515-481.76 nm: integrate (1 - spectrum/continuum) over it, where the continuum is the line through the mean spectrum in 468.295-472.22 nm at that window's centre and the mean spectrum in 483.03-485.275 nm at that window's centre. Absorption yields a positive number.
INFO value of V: 0.422 nm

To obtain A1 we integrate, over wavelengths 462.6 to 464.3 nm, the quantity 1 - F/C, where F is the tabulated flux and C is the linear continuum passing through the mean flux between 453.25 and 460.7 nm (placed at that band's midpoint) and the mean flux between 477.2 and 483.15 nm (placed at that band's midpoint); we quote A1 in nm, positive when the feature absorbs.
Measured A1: -0.24 nm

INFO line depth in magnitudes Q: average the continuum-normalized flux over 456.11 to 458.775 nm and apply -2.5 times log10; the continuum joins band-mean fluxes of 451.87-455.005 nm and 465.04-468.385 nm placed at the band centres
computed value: 0.05 mag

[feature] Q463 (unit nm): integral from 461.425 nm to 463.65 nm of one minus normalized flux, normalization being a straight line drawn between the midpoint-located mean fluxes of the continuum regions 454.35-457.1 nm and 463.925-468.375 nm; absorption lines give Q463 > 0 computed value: -0.26 nm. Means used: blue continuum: 2.44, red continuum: 2.52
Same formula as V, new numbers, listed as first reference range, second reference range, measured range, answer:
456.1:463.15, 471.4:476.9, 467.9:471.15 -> -0.21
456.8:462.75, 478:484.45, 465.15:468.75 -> 0.08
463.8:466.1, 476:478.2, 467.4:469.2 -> 0.02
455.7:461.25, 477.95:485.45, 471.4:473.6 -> 0.06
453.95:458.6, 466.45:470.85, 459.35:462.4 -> -0.15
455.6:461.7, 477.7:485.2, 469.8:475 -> -0.21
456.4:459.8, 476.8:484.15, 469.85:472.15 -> -0.12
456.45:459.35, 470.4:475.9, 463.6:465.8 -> -0.19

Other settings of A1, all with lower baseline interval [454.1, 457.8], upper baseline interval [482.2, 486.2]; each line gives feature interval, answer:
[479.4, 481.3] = 0.35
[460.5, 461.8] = 0.01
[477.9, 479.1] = 0.00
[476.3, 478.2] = -0.04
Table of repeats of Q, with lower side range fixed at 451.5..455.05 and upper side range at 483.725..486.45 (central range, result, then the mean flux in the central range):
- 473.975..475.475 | 0.019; 2.57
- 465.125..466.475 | 0.110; 2.31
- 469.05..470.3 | -0.061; 2.73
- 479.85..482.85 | 0.098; 2.43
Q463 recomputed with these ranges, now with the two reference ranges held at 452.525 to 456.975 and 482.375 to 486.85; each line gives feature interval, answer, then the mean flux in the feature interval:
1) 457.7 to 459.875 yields 0.13 nm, 2.35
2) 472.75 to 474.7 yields -0.01 nm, 2.63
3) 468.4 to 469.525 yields 0.02 nm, 2.54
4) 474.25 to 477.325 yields 0.02 nm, 2.62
